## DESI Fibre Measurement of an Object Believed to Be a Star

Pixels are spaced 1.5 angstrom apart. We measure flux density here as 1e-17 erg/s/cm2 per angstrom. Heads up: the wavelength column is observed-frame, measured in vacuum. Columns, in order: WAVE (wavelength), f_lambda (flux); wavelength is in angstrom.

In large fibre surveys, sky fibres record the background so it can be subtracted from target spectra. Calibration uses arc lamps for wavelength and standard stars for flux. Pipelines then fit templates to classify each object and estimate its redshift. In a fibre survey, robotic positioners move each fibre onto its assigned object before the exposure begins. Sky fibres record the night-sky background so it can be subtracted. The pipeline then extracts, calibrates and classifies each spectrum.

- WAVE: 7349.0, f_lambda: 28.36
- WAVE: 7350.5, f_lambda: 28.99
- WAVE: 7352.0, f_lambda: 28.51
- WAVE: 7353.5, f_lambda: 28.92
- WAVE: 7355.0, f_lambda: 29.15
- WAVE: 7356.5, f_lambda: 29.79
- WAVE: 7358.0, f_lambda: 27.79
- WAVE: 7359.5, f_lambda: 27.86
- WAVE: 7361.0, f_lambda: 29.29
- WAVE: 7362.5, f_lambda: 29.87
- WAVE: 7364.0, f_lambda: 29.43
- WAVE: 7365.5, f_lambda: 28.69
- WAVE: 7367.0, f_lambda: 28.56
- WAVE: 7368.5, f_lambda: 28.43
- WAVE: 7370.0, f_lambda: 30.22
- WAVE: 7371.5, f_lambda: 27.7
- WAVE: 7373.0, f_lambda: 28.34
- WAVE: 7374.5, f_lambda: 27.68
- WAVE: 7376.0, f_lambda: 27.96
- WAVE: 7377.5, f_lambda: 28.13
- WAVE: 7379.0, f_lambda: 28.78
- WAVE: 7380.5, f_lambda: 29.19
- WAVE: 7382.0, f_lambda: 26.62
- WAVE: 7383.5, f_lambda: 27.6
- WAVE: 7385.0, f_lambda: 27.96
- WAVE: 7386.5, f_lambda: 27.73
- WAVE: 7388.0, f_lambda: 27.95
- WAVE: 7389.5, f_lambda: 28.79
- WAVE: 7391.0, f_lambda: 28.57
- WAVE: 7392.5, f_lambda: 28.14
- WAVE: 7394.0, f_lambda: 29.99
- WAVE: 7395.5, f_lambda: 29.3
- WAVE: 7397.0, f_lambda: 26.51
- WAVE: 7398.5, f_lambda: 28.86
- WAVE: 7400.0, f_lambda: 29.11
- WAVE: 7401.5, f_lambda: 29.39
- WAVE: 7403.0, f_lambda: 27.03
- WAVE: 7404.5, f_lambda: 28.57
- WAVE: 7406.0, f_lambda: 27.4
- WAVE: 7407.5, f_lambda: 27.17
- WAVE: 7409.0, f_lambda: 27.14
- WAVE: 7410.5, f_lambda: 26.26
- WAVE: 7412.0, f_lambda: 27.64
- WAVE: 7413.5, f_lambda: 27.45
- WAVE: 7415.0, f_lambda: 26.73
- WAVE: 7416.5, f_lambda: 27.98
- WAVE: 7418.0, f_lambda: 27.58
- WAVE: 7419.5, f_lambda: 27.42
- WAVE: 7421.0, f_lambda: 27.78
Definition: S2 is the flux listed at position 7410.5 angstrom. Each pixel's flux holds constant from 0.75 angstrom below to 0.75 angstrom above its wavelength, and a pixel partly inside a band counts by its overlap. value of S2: 26.26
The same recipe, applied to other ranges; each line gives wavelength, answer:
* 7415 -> 26.73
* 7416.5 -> 27.98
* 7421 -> 27.78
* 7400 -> 29.11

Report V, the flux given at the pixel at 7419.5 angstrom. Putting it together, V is 27.42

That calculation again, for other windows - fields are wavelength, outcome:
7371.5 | 27.7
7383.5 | 27.6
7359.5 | 27.86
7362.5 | 29.87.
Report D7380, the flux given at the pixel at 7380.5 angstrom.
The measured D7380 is 29.19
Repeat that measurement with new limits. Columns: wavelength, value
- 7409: 27.14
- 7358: 27.79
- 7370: 30.22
